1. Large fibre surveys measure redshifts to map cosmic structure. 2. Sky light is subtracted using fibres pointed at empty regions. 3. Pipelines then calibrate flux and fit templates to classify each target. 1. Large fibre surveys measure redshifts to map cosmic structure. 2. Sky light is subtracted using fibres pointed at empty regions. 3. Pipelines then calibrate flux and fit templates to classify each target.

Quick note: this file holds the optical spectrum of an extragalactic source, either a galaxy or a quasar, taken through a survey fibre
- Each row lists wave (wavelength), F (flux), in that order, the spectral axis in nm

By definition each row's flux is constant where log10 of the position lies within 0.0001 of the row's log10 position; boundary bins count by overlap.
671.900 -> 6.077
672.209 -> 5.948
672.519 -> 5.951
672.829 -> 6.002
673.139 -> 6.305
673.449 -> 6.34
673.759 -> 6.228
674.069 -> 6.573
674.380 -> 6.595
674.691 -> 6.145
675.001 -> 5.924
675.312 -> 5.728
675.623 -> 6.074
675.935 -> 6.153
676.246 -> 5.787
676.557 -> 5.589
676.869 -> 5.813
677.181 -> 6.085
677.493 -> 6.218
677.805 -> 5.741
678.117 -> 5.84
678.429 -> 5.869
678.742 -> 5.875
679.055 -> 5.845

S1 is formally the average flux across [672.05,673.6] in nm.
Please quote 6.11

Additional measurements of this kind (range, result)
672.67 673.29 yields 6.15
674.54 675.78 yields 5.97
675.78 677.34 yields 5.89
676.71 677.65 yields 6.03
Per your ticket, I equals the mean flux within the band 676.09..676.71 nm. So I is 5.7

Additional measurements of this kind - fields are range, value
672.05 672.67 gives 5.95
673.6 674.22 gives 6.4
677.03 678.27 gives 5.97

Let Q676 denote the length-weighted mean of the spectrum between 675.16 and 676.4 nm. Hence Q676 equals 5.93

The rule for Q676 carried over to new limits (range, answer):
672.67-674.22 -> 6.29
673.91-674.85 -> 6.44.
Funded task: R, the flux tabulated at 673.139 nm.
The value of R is 6.305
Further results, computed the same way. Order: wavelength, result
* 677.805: 5.741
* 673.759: 6.228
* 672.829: 6.002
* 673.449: 6.34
